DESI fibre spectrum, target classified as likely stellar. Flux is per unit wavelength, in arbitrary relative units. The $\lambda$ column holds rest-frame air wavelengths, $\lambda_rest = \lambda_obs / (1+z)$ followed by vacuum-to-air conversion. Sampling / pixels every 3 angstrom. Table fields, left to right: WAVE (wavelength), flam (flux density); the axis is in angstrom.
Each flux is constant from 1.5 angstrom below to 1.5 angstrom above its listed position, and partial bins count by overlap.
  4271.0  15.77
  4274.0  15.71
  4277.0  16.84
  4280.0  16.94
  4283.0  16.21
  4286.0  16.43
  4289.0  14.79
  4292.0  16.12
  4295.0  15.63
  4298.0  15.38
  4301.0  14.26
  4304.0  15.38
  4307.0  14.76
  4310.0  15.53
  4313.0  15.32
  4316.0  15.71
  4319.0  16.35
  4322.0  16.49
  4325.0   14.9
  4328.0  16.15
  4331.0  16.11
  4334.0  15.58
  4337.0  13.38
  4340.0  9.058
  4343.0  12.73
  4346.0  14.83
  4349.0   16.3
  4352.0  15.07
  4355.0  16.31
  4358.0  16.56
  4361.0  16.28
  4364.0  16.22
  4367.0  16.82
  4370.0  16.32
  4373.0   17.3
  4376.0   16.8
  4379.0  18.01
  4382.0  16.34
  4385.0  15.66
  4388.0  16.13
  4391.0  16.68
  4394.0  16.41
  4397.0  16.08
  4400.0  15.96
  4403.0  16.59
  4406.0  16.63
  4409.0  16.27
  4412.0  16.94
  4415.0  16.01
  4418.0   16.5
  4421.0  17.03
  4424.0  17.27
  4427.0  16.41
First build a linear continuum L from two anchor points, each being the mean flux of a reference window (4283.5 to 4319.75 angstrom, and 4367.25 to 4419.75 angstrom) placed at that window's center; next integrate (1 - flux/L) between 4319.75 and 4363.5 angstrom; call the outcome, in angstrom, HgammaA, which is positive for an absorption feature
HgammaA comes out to 2.46 angstrom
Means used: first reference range 15.5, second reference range 16.5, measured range 15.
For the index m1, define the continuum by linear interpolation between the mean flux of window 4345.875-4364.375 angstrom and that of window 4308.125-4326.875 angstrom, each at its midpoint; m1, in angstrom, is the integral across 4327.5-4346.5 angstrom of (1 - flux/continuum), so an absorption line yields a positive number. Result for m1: 2.4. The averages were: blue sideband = 15.7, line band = 13.8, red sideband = 16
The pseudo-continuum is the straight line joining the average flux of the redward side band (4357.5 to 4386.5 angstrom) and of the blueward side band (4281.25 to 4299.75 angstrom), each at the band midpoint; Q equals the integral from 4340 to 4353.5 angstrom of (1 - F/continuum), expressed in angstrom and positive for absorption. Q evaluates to 1.87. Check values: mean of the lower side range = 15.8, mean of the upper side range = 16.6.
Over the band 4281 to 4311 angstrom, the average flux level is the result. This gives 15.5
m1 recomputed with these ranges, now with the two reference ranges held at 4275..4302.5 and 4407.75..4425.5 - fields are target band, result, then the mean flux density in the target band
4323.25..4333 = 0.2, 15.7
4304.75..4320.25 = 0.5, 15.5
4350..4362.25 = 0.2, 16.1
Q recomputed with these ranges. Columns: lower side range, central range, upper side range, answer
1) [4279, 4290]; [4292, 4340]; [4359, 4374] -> 3.14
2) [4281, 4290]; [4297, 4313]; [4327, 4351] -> 0.25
